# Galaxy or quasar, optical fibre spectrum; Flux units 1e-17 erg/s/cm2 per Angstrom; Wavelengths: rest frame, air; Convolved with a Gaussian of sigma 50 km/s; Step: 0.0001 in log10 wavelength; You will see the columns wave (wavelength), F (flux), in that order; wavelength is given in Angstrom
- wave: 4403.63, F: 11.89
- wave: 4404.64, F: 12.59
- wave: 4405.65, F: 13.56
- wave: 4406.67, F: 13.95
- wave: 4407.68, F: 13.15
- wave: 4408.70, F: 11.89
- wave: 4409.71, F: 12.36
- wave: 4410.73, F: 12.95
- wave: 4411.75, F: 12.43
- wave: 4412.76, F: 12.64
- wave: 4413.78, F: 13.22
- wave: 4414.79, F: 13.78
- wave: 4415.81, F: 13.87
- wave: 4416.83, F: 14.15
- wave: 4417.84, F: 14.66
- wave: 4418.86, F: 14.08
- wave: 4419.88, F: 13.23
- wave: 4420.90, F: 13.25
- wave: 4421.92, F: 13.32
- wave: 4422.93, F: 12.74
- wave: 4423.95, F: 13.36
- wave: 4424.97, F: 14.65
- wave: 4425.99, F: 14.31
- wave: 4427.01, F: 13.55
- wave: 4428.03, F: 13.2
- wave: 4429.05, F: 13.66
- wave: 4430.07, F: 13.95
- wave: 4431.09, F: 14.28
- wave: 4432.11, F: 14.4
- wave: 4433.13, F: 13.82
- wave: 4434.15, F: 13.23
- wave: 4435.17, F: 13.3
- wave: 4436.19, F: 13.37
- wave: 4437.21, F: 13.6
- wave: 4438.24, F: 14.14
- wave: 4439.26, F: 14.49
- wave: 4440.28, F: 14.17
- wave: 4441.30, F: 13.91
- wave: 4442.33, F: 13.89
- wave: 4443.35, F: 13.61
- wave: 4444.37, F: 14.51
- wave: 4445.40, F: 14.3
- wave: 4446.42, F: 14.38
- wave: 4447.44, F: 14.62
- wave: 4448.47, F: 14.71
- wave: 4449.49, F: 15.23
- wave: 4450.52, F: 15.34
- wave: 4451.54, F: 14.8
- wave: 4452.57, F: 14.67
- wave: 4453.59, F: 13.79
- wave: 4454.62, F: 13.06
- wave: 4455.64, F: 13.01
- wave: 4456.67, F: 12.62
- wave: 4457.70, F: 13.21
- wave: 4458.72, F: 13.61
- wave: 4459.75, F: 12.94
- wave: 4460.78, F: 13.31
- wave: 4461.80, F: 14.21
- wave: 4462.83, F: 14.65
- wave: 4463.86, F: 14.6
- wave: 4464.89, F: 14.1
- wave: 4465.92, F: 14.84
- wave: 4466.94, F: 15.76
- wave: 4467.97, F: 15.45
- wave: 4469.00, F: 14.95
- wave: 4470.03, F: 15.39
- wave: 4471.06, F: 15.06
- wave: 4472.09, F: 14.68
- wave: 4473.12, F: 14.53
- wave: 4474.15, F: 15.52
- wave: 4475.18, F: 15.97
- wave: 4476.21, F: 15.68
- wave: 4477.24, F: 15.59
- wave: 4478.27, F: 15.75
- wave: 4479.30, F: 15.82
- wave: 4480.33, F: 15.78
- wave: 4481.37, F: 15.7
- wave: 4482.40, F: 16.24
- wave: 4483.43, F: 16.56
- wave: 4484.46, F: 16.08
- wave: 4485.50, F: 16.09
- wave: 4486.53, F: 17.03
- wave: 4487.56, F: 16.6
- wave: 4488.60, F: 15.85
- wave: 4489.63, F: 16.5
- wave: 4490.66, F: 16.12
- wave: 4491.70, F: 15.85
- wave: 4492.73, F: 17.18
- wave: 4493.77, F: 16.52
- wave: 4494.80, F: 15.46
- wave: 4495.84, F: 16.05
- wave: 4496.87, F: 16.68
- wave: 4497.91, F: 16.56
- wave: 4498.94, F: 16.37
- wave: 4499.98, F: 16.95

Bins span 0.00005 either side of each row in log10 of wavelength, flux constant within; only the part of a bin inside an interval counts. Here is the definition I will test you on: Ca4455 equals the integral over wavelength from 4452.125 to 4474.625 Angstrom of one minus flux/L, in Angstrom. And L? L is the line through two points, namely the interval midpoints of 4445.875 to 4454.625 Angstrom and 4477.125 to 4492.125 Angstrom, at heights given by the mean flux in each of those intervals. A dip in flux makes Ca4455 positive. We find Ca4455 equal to 1.4 Angstrom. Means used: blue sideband 14.6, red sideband 16.1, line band 14.3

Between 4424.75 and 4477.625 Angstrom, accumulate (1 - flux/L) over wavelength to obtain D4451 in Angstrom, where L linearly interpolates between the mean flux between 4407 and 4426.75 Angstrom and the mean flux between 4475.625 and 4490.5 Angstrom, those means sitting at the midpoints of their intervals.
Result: 1.8 Angstrom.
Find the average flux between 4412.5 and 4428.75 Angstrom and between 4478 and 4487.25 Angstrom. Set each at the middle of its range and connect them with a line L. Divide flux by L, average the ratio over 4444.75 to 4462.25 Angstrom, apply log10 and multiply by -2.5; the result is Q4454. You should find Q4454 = 0.072 mag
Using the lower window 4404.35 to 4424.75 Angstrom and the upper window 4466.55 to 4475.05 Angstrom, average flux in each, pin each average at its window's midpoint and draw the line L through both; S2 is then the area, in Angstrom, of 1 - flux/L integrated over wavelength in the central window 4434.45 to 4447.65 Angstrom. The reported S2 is 0.2 Angstrom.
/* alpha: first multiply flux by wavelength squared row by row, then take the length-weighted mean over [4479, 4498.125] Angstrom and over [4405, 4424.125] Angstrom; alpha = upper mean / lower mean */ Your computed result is 1.26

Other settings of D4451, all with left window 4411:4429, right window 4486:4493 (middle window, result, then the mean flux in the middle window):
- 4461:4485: 0.7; 15.3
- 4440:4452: 0.1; 14.5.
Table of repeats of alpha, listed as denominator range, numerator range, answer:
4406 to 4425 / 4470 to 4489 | 1.22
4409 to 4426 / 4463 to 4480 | 1.16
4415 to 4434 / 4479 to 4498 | 1.21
